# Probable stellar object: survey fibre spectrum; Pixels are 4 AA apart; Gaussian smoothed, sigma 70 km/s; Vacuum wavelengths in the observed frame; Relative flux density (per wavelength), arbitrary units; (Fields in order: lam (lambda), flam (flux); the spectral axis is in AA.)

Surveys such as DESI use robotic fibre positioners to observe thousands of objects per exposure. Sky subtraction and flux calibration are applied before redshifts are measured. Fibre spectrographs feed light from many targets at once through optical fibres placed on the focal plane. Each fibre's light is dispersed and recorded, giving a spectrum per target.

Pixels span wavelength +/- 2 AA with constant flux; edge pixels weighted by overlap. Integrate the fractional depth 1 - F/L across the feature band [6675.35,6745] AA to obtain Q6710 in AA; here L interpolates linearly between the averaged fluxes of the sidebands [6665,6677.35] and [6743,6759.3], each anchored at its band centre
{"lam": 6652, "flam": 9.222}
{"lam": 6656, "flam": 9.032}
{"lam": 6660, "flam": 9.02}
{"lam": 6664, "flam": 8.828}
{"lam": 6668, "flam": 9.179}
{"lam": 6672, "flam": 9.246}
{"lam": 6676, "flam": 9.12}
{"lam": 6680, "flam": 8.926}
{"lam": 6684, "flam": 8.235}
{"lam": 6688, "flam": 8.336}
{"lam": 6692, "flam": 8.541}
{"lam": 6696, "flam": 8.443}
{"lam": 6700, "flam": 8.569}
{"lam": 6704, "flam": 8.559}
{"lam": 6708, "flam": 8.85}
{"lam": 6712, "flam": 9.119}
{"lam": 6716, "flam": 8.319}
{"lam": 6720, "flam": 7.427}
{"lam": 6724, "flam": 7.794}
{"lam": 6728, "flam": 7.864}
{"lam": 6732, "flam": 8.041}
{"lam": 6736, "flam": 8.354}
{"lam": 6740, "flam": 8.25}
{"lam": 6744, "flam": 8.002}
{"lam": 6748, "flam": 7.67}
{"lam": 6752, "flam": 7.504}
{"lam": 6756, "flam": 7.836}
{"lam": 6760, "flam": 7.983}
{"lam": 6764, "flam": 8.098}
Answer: 0.8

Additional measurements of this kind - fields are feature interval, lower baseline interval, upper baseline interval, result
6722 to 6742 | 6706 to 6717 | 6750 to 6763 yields 0.7 AA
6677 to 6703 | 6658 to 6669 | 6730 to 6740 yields 0.5 AA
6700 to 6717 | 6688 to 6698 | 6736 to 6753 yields -0.9 AA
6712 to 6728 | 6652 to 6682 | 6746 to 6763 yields 0.5 AA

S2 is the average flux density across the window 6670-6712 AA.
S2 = 8.7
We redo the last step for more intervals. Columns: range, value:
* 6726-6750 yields 8.03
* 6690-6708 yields 8.56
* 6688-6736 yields 8.32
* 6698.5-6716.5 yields 8.72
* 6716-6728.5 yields 7.77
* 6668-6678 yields 9.18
